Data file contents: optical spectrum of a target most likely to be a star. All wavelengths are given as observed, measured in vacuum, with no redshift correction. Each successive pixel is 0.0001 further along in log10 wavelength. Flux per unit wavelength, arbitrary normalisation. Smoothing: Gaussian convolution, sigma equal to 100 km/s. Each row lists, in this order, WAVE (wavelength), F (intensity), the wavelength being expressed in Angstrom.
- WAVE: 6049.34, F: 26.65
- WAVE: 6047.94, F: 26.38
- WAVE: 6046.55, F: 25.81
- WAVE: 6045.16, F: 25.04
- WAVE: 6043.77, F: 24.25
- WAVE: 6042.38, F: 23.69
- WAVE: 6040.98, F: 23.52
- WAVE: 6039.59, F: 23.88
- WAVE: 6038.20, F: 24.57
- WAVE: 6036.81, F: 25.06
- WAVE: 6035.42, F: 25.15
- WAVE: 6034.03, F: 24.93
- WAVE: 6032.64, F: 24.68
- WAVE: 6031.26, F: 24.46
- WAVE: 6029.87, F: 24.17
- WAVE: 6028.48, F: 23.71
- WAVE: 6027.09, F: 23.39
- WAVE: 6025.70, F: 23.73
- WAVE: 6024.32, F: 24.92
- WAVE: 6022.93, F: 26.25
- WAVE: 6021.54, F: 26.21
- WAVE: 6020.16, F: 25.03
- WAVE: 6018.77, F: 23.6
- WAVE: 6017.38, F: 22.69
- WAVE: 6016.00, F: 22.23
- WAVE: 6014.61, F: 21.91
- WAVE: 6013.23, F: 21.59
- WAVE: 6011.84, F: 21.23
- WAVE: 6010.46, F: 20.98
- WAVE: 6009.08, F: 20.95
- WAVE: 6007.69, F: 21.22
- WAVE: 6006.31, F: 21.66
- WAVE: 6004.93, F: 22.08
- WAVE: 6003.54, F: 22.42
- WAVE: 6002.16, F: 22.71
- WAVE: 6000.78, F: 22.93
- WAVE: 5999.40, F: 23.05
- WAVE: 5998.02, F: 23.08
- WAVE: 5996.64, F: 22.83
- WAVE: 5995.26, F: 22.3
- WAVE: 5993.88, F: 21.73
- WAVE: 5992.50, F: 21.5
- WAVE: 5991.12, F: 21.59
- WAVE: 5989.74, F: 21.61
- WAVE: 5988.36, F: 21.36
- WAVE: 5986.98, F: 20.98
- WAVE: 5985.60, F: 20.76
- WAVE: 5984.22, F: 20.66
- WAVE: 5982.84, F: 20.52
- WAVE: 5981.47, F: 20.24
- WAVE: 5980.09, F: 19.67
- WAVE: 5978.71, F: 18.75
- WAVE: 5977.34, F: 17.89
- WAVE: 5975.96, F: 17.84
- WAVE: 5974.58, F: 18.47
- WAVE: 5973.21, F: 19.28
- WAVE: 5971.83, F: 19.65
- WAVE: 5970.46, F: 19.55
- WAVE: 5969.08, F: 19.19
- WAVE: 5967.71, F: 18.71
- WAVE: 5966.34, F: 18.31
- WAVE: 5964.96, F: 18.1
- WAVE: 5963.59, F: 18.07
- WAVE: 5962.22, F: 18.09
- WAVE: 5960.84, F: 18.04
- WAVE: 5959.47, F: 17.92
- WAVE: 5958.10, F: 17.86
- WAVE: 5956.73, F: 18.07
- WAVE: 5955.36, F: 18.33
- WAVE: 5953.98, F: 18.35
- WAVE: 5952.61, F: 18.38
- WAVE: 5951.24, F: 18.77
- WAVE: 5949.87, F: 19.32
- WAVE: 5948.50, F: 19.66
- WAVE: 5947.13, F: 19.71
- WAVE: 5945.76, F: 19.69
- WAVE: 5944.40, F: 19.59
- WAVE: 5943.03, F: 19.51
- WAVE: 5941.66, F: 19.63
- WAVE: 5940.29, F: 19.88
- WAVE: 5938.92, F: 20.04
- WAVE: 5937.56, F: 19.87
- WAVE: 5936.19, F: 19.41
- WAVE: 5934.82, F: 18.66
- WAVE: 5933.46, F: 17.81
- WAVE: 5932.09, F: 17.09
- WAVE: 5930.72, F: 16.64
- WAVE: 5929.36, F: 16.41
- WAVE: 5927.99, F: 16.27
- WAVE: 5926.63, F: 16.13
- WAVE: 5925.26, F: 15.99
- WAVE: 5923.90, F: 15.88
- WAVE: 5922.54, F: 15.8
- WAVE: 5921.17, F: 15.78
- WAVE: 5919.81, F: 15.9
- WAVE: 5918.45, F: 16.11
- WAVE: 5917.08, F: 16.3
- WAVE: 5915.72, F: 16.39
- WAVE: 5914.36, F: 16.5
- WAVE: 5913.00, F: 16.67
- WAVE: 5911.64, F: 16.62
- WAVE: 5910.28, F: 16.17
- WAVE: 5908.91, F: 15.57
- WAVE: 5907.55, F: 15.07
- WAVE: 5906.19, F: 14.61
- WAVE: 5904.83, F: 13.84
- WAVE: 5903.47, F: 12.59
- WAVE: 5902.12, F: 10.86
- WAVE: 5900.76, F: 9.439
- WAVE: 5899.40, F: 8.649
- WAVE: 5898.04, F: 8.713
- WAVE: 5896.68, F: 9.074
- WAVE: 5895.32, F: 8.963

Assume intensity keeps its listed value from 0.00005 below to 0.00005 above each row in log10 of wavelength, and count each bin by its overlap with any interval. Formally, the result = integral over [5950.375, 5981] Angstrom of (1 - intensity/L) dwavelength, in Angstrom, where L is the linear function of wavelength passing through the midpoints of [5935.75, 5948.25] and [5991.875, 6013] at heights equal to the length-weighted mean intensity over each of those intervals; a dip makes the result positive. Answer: 3.1 Angstrom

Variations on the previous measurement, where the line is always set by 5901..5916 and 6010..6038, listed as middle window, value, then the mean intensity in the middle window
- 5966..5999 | 0.47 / 20.3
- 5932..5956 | -2.17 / 19.1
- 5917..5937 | -0.56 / 16.7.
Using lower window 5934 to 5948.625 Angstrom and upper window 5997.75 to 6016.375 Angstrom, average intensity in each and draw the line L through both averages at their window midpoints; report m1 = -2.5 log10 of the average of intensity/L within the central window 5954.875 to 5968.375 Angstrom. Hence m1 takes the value 0.123 mag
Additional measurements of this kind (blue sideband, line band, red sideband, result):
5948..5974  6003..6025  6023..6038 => 0.02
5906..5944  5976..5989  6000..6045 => 0.05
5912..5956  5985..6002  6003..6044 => -0.02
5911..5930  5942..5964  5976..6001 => -0.01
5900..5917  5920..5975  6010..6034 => -0.04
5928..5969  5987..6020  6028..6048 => 0.01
